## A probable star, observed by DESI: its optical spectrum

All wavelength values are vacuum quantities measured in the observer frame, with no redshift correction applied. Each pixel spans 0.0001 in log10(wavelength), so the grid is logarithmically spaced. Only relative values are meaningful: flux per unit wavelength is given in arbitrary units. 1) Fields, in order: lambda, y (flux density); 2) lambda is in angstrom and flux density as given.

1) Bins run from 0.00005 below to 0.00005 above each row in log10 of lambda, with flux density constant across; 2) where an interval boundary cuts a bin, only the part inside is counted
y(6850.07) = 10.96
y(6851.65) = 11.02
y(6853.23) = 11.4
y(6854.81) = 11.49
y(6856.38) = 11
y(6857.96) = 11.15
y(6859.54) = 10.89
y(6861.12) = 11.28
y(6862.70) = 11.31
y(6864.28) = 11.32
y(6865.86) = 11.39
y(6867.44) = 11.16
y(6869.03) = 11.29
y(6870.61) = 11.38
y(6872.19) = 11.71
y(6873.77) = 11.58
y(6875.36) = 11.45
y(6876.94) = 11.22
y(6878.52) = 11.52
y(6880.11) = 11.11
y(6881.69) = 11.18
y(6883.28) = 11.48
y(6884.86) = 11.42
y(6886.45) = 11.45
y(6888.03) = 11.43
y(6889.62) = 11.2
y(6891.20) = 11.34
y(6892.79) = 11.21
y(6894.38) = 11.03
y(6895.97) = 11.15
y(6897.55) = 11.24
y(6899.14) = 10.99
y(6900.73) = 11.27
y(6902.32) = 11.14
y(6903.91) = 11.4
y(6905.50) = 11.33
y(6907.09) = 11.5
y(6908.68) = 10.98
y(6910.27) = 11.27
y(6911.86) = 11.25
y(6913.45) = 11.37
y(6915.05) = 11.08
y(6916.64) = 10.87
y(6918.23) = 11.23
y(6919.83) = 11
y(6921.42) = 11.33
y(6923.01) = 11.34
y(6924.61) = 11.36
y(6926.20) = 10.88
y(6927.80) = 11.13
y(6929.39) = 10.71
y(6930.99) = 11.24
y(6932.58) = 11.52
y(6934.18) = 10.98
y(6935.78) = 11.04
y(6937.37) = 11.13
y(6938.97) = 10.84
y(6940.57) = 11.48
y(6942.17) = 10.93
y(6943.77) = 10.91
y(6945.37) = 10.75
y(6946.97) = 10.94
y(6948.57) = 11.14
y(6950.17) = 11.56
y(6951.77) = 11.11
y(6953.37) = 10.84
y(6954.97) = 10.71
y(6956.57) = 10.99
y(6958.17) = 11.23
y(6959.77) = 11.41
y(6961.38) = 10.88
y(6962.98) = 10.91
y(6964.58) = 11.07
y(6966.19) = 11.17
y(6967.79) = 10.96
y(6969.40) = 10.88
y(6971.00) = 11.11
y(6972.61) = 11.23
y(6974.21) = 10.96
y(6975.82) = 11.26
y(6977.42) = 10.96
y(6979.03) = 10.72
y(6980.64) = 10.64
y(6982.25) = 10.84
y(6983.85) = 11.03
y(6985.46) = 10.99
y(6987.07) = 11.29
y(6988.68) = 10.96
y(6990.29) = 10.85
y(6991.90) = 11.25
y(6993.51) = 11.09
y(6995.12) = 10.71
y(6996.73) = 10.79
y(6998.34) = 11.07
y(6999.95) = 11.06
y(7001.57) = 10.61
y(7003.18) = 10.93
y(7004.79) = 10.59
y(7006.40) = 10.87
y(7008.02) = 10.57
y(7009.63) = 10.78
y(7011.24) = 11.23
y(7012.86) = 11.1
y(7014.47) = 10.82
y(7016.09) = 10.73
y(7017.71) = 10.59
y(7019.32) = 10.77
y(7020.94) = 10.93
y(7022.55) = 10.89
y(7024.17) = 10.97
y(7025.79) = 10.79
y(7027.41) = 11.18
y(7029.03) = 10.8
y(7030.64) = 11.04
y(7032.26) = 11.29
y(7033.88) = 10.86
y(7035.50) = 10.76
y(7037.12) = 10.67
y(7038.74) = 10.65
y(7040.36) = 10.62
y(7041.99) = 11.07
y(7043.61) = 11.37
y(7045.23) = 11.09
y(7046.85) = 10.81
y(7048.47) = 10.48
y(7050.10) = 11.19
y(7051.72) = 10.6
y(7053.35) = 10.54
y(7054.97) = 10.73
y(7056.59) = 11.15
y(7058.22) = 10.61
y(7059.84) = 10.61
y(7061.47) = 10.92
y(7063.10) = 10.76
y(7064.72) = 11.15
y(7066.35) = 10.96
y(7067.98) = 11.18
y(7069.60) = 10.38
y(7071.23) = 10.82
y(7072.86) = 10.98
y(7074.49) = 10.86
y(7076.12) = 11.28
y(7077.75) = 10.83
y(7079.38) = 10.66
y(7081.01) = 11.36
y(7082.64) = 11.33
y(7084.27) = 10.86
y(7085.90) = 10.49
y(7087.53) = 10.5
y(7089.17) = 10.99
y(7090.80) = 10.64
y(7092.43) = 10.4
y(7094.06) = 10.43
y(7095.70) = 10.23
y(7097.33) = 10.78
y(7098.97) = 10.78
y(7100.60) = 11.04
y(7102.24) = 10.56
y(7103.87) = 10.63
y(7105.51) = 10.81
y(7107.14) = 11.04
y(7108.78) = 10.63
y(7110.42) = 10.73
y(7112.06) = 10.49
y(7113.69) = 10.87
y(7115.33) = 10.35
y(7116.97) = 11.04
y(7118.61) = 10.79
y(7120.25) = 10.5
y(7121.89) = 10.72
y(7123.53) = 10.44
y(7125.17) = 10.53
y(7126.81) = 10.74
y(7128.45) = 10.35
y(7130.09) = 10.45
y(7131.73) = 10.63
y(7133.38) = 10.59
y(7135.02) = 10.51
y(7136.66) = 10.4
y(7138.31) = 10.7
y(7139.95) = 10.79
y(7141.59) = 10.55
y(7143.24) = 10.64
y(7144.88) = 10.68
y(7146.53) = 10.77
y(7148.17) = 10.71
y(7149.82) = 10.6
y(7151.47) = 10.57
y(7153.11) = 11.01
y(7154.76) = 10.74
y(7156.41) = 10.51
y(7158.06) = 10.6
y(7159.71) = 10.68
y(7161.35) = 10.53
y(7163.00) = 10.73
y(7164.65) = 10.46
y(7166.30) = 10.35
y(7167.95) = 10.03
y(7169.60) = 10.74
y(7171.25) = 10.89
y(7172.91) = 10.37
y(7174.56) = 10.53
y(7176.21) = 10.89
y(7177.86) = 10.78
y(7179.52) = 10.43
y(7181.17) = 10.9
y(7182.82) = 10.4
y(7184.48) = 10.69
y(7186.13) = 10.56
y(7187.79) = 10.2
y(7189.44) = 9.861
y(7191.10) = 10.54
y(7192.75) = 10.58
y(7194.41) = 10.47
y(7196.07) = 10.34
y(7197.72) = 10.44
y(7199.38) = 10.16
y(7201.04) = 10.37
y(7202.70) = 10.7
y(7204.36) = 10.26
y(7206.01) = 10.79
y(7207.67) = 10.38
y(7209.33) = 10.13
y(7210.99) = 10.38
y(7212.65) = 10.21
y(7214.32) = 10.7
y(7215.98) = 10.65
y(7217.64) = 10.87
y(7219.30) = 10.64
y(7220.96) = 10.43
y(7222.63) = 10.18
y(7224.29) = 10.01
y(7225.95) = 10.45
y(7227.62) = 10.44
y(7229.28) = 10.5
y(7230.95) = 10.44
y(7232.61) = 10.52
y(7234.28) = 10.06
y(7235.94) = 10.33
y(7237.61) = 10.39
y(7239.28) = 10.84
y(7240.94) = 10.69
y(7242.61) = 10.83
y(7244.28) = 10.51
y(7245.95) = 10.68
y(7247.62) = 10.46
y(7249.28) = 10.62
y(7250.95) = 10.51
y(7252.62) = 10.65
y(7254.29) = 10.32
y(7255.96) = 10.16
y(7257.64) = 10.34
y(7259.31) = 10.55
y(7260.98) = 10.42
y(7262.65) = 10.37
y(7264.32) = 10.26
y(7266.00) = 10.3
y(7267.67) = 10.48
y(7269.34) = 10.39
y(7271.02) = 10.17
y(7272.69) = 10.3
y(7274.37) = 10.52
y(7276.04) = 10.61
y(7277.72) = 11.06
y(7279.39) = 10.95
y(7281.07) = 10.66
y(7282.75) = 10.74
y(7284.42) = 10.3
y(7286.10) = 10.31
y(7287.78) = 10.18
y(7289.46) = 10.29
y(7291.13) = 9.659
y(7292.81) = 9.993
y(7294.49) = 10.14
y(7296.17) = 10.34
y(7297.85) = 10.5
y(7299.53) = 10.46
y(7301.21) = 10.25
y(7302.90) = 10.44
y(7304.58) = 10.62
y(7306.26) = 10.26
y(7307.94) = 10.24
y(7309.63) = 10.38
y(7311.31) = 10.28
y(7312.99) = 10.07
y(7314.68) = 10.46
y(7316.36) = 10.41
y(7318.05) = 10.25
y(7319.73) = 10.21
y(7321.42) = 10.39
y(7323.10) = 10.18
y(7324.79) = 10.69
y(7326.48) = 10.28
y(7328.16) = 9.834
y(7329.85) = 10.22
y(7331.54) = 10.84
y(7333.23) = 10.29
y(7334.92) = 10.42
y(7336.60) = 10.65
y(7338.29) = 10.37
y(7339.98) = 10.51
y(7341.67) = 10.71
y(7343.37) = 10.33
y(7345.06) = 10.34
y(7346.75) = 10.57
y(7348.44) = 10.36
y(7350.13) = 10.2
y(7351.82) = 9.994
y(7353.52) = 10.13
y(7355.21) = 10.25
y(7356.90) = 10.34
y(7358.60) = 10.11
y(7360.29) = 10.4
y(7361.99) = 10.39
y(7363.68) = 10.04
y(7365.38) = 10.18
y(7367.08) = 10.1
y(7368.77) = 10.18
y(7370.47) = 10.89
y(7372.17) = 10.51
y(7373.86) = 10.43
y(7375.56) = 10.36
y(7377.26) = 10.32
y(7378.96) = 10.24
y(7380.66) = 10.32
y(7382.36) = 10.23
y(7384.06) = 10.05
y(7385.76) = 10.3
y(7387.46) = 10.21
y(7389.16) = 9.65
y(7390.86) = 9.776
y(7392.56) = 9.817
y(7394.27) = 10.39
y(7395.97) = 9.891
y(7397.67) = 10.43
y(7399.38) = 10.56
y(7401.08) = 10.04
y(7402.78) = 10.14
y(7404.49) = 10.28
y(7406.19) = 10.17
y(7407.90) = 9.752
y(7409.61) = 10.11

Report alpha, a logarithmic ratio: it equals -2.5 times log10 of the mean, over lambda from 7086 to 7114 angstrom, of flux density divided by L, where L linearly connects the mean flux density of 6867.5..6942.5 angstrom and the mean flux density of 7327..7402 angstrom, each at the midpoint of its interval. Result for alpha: 0.02 mag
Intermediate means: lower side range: 11.2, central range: 10.7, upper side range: 10.3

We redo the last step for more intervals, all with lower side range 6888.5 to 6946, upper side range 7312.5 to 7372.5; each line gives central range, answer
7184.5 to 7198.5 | 0.02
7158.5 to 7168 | 0.02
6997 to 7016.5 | 0.01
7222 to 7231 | 0.02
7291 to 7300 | 0.02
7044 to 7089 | 0.00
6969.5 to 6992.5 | 0.00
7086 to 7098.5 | 0.03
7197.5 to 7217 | 0.02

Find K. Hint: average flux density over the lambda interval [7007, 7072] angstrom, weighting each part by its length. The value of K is 10.9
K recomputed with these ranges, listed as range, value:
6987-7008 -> 10.9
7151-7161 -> 10.7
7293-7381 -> 10.3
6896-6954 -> 11.1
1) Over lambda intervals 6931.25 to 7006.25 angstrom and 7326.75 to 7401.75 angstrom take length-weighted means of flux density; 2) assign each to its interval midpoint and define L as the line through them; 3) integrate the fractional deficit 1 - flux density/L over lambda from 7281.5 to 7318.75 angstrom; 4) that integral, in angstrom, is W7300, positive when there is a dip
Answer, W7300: 0.3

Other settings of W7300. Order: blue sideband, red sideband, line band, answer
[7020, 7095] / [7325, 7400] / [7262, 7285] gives -0.1 angstrom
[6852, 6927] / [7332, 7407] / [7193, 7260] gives 0.7 angstrom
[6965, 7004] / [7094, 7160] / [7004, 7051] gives 0.0 angstrom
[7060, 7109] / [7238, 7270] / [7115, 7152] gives 0.4 angstrom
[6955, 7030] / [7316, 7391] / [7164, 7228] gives 0.7 angstrom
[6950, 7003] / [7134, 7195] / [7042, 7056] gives 0.0 angstrom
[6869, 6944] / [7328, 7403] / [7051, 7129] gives 0.7 angstrom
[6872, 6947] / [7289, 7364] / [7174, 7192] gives 0.2 angstrom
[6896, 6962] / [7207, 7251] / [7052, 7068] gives 0.0 angstrom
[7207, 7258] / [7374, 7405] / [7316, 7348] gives -0.4 angstrom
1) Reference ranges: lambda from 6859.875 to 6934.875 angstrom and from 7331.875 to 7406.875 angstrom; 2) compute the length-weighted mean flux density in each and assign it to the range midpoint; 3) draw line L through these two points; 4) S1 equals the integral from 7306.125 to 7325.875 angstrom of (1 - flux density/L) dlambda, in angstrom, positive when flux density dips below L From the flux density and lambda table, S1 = 0.12 angstrom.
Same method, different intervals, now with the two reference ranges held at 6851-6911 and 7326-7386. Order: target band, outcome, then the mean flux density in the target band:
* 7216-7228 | 0.17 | 10.4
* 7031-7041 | 0.14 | 10.8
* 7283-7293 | 0.28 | 10.2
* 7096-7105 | 0.09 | 10.7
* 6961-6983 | 0.25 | 11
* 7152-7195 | 0.55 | 10.6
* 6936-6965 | 0.25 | 11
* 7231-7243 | 0.07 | 10.5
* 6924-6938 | 0.09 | 11.1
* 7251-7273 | 0.31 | 10.4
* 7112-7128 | 0.23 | 10.7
